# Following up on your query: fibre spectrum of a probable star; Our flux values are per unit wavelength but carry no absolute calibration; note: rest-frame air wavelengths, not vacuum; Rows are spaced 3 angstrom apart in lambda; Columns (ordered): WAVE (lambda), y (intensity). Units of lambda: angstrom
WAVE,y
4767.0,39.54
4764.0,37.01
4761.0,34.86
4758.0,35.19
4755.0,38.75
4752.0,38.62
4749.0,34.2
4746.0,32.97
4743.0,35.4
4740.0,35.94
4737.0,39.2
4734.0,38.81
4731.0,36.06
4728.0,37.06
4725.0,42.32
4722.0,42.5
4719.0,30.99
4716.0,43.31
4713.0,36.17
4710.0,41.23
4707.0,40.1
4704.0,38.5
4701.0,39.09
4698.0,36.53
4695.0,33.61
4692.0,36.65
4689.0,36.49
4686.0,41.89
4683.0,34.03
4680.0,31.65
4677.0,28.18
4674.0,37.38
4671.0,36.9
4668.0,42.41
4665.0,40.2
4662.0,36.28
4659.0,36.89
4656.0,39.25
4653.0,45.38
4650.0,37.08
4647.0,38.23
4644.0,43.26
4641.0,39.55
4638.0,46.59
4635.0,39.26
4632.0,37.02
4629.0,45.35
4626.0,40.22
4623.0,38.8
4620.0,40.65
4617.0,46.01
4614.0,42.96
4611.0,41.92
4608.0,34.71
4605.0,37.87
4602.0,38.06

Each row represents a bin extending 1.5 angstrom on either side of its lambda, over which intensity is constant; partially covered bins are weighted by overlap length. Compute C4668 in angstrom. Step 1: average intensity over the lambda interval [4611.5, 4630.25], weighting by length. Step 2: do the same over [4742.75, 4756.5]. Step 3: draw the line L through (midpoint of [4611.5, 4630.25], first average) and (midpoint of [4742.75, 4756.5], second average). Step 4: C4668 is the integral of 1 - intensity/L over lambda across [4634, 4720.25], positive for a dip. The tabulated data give 3.0 angstrom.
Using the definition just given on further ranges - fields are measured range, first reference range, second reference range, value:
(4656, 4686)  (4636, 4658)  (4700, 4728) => 3.0 angstrom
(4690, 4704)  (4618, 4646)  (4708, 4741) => 0.9 angstrom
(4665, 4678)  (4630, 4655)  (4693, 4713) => 0.8 angstrom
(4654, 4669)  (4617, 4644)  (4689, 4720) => 0.3 angstrom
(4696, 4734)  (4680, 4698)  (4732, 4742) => -1.6 angstrom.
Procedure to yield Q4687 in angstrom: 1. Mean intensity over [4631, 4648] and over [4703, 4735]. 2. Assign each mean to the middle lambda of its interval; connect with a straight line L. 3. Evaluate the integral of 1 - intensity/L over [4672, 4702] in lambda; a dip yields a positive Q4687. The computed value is 3.1 angstrom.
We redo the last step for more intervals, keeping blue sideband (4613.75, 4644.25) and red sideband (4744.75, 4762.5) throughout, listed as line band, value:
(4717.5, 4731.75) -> -0.27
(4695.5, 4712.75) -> -0.20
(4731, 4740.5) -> -0.32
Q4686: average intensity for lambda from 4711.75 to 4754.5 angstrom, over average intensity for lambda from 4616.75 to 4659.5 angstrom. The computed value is 0.92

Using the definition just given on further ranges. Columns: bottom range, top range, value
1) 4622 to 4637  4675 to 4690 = 0.85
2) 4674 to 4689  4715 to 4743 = 1.11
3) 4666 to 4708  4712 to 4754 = 1.02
